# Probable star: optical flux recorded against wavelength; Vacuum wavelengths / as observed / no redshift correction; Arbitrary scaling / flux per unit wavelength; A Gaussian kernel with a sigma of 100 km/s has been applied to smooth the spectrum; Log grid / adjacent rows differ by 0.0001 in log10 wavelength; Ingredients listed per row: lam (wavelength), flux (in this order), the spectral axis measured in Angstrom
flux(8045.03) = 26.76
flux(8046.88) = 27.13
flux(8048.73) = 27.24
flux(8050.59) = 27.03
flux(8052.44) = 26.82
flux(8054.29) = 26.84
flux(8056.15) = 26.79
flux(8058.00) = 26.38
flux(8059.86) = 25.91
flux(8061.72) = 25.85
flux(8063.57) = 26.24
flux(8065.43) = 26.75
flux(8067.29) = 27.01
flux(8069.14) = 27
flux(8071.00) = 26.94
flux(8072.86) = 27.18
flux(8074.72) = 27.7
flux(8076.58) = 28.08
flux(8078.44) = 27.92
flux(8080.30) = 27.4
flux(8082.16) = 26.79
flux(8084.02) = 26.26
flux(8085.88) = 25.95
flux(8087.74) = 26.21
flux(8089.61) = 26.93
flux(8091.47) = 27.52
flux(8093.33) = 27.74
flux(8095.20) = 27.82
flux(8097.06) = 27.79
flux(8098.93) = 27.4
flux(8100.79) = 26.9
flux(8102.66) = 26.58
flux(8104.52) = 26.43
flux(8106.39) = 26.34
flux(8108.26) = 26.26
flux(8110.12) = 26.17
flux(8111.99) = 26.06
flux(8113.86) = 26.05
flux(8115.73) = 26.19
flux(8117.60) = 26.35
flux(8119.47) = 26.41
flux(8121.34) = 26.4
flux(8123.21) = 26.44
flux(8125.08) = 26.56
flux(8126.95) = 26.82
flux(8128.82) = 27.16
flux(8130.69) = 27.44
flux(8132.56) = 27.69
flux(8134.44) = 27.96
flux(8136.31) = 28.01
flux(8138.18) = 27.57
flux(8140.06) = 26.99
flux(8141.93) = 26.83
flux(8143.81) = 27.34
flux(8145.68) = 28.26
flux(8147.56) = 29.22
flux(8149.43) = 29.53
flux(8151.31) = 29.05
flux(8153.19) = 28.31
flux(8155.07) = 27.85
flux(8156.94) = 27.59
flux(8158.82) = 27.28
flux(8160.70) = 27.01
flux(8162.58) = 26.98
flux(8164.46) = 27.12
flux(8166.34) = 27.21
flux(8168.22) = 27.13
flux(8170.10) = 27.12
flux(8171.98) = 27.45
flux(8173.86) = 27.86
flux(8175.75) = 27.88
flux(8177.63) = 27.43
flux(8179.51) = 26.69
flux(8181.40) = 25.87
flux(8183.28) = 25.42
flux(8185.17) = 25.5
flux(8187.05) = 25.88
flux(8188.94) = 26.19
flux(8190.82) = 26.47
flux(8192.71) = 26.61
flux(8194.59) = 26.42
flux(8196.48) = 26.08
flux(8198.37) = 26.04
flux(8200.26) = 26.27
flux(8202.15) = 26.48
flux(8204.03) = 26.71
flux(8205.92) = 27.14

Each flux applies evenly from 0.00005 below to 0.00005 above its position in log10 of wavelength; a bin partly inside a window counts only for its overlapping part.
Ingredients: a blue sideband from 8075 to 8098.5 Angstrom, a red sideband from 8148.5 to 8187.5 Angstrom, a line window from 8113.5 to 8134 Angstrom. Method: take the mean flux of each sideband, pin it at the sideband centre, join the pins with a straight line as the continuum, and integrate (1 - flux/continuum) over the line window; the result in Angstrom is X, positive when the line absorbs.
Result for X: 0.4 Angstrom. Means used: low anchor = 27.2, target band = 26.7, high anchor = 27.3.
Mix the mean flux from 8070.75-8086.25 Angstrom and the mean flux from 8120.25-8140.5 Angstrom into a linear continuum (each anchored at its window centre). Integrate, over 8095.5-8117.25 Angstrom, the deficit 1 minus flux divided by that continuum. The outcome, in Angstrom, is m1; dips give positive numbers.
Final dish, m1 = 0.5 Angstrom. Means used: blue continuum 27.2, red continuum 27.2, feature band 26.6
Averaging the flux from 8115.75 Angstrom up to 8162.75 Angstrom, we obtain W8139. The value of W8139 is 27.5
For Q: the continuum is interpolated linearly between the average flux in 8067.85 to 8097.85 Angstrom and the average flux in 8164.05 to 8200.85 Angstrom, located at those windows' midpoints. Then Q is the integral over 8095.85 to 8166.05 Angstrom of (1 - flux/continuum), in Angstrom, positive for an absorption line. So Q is -0.7 Angstrom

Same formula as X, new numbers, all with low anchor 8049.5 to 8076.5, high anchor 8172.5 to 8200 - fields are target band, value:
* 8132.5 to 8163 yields -1.50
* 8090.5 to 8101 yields -0.34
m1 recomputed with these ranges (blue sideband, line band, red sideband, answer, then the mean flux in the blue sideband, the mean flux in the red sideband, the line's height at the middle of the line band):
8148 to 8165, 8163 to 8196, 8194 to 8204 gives 0.40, 27.9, 26.3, 27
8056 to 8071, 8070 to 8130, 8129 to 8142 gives 0.41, 26.5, 27.5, 27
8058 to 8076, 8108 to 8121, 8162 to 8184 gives 0.31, 26.7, 27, 26.9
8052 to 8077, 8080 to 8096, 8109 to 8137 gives -0.09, 26.8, 26.8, 26.8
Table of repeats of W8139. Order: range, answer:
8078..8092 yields 26.8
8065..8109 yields 27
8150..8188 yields 27.1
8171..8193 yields 26.6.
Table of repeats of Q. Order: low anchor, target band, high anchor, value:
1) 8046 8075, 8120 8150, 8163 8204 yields -0.9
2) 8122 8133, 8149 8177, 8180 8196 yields -1.3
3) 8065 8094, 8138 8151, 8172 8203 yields -0.6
